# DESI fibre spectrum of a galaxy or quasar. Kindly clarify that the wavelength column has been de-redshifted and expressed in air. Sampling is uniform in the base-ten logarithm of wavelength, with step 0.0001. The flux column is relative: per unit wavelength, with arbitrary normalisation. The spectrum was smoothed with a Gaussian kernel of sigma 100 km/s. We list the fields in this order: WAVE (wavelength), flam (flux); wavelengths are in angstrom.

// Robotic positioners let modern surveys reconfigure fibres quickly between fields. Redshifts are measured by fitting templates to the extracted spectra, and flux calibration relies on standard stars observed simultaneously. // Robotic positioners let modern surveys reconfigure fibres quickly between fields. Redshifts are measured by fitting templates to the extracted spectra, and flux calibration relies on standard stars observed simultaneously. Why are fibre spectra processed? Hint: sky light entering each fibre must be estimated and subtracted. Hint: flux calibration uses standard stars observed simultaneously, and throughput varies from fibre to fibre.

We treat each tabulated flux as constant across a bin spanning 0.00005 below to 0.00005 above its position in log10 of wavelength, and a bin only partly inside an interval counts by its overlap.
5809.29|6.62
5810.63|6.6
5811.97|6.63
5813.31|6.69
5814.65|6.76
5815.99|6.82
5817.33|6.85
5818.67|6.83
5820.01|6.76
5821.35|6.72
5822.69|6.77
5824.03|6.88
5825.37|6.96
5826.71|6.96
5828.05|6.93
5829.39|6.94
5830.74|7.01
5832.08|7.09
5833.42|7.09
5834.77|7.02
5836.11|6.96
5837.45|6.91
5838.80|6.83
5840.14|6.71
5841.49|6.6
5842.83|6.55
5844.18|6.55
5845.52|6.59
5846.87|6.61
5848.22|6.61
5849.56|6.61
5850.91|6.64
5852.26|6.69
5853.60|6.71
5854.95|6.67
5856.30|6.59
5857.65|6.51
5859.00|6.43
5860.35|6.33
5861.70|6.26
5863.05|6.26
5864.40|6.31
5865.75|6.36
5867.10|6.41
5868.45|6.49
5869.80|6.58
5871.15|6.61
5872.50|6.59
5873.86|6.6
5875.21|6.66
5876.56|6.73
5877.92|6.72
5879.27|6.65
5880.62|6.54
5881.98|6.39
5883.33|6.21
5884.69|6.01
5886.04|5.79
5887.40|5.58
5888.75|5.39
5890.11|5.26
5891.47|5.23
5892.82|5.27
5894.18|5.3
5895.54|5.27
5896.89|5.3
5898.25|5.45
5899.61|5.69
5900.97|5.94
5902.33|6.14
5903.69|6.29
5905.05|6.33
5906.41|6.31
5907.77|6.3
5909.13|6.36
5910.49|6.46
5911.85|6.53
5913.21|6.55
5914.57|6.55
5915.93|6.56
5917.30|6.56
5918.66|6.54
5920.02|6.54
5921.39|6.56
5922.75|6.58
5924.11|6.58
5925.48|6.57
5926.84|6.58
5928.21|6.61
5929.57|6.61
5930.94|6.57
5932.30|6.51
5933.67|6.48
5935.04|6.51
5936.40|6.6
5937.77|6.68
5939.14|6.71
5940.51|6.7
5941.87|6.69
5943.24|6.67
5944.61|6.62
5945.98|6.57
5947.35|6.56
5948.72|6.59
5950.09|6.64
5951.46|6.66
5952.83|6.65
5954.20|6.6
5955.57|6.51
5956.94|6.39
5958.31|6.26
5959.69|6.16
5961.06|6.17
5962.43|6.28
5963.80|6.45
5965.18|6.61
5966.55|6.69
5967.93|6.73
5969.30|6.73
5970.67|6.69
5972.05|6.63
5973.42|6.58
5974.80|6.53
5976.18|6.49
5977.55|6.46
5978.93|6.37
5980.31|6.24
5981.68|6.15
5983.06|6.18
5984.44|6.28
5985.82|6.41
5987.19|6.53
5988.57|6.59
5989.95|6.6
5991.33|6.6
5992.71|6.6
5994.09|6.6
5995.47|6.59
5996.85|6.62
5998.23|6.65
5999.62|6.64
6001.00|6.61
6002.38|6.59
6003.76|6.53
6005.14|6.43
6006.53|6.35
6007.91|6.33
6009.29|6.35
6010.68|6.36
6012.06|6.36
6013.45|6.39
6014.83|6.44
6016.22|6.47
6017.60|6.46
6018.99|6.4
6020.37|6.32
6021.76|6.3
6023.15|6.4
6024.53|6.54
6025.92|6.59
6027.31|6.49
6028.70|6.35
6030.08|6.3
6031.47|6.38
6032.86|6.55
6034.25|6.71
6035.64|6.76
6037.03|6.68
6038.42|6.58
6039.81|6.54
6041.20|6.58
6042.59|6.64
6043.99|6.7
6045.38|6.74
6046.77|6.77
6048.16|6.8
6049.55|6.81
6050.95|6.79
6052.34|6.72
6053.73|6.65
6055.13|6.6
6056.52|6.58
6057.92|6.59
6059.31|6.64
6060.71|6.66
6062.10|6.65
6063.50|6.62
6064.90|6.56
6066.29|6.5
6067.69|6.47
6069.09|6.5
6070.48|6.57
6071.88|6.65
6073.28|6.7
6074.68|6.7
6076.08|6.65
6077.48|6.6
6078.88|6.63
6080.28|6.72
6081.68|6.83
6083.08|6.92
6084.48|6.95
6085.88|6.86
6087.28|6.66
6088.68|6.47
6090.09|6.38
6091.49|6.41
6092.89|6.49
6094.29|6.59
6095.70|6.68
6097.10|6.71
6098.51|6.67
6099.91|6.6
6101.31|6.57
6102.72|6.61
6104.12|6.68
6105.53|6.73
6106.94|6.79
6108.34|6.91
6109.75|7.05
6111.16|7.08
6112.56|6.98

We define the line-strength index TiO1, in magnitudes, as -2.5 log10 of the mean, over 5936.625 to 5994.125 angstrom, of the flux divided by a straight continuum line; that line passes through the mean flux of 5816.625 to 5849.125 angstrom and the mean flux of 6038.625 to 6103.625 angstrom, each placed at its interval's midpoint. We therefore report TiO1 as 0.03 mag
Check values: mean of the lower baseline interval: 6.82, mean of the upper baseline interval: 6.65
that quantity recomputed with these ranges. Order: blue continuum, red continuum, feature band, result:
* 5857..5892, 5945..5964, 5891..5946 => 0.01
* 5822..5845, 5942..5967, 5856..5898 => 0.10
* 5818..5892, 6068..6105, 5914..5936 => 0.00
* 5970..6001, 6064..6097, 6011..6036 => 0.02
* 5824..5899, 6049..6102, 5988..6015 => 0.01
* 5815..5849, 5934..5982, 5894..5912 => 0.12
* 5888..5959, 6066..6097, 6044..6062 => -0.02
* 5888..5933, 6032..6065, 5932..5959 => -0.05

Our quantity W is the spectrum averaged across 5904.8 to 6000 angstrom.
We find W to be 6.52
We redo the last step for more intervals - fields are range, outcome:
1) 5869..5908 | 6.04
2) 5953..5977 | 6.5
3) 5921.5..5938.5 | 6.57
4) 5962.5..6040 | 6.49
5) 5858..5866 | 6.33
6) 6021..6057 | 6.6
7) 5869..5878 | 6.63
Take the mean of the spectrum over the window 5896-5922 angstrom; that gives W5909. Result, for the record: 6.25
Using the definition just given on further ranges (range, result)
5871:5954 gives 6.32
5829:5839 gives 6.98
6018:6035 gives 6.45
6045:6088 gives 6.68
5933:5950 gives 6.62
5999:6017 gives 6.45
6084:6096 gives 6.6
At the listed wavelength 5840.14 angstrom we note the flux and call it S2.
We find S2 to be 6.71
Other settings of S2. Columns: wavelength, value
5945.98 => 6.57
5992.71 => 6.6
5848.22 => 6.61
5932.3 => 6.51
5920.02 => 6.54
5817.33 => 6.85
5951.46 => 6.66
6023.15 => 6.4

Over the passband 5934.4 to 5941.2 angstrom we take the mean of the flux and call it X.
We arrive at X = 6.65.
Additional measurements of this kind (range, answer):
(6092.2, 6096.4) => 6.58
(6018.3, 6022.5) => 6.34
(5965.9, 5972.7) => 6.69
